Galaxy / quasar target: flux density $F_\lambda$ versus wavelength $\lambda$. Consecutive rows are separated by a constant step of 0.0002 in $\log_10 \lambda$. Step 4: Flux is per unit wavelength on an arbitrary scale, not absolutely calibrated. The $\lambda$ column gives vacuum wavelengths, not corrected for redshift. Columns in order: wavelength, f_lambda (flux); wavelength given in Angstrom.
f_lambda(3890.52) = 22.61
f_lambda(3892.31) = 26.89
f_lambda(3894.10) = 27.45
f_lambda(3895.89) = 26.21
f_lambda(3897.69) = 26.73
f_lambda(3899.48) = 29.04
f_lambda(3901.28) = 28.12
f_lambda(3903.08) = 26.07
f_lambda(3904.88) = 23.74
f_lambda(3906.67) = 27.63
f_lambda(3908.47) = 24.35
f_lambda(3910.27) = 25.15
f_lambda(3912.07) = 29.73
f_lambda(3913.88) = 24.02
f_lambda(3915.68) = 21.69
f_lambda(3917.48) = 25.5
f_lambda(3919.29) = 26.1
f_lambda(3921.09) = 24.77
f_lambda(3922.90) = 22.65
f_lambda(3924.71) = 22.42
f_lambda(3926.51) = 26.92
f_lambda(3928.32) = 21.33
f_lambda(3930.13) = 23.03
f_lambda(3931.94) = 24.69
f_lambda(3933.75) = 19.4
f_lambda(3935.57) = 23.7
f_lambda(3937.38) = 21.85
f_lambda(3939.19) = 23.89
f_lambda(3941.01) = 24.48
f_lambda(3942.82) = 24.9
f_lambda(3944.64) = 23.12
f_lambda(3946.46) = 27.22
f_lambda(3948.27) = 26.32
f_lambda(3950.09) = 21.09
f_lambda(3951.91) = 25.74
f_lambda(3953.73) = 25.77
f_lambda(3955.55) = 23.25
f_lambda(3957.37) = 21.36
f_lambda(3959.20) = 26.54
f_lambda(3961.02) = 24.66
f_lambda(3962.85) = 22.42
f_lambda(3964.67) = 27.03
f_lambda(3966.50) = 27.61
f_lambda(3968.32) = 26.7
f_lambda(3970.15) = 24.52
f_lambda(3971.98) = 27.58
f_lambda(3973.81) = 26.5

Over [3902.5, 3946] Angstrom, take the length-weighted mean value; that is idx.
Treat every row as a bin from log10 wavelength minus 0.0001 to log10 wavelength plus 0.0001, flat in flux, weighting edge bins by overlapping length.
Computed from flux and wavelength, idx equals 24.2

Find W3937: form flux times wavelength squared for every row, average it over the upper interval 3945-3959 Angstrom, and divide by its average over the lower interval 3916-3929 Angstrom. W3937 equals 1.0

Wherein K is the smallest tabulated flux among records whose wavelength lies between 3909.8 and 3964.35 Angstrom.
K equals 19.4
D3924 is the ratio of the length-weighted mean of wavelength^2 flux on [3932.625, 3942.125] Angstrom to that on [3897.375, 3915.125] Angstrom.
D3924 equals 0.88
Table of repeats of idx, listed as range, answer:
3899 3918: 25.8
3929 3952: 23.7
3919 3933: 23.9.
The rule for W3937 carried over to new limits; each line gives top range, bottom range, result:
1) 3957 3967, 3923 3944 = 1.09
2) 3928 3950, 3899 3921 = 0.93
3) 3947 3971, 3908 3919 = 1.01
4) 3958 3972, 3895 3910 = 1.00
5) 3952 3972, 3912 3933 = 1.06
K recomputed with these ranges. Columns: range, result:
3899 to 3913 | 23.74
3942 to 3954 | 21.09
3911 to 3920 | 21.69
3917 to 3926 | 22.42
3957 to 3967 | 21.36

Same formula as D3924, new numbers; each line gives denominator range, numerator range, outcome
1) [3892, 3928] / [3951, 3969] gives 1.00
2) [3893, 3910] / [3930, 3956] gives 0.92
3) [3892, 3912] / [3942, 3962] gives 0.95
